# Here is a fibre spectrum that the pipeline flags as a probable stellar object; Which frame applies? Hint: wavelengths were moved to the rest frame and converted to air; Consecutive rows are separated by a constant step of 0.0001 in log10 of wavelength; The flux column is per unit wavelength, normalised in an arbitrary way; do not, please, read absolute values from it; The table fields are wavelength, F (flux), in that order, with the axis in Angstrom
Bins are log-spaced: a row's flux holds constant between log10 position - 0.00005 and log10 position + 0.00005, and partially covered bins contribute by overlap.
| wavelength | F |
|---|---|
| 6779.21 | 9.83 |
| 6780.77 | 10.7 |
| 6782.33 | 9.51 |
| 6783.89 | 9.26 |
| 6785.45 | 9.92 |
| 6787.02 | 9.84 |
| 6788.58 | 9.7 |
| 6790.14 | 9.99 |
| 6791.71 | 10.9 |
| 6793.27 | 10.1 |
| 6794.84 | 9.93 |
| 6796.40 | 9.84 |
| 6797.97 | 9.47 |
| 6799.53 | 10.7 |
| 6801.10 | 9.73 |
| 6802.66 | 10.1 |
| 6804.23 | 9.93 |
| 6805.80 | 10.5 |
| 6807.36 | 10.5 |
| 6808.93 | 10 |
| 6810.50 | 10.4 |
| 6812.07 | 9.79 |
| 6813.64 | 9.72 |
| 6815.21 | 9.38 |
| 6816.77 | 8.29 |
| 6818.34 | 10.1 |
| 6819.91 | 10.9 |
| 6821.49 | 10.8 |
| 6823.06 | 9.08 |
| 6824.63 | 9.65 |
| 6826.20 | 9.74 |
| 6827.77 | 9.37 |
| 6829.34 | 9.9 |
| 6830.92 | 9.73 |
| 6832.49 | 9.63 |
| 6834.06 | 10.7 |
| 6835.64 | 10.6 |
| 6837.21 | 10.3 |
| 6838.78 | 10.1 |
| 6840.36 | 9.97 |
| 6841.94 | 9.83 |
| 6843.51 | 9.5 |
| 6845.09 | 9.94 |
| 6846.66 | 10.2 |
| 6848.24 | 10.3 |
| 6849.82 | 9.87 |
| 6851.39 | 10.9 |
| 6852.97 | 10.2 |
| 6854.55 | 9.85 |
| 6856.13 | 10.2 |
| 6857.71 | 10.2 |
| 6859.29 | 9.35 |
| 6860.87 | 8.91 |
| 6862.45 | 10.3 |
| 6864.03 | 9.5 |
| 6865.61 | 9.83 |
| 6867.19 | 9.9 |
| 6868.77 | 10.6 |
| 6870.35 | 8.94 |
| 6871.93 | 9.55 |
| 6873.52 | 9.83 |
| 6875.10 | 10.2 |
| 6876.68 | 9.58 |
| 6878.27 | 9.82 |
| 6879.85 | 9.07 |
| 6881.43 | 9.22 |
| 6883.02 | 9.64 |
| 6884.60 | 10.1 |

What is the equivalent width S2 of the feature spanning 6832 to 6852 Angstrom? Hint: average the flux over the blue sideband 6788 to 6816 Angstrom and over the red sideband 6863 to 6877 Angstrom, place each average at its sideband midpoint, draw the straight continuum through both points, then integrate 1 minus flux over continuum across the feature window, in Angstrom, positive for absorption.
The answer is -0.50 Angstrom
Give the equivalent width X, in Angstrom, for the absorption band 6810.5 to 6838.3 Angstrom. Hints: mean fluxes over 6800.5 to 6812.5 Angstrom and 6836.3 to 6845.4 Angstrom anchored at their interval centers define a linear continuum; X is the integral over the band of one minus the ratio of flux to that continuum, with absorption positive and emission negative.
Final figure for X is 0.43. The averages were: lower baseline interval 10.1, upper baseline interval 9.95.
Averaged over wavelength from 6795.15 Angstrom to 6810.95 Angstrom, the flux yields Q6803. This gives 10.1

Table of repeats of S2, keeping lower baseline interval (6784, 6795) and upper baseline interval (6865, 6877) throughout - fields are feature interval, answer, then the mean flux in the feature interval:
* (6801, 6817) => 0.1 Angstrom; 9.91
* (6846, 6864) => -0.3 Angstrom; 10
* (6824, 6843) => -0.1 Angstrom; 9.96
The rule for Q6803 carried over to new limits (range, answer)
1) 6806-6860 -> 9.98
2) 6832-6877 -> 9.96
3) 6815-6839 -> 9.9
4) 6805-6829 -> 9.88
